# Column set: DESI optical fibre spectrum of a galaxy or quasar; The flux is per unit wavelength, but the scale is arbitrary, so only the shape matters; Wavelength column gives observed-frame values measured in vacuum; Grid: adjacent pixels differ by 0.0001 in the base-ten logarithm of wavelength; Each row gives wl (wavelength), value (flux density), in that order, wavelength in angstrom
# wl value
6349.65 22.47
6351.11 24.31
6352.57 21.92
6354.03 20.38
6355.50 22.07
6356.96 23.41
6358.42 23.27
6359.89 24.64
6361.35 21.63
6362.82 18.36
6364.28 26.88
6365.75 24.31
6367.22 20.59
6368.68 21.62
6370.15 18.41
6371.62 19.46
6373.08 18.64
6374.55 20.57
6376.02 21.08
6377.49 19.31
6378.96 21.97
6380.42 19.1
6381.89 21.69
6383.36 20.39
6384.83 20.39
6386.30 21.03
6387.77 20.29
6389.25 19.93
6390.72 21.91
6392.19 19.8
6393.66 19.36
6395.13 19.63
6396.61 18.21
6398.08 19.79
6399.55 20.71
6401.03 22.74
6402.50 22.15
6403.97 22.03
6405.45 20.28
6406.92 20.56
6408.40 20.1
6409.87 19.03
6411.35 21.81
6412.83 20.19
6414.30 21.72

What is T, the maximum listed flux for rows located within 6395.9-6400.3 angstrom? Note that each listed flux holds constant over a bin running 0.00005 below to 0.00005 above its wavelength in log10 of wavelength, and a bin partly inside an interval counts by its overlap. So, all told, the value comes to 20.71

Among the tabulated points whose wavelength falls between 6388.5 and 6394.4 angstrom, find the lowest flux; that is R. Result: 19.36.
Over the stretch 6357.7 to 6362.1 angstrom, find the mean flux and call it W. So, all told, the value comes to 23.1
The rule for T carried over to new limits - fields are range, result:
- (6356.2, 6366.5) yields 26.88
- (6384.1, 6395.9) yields 21.91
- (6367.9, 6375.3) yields 21.62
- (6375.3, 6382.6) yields 21.97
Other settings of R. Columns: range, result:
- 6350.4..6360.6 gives 20.38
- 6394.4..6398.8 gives 18.21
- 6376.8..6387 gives 19.1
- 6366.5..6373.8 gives 18.41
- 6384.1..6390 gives 19.93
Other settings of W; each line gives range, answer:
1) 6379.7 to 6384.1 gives 20.4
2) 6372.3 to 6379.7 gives 20.3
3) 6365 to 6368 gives 22.4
